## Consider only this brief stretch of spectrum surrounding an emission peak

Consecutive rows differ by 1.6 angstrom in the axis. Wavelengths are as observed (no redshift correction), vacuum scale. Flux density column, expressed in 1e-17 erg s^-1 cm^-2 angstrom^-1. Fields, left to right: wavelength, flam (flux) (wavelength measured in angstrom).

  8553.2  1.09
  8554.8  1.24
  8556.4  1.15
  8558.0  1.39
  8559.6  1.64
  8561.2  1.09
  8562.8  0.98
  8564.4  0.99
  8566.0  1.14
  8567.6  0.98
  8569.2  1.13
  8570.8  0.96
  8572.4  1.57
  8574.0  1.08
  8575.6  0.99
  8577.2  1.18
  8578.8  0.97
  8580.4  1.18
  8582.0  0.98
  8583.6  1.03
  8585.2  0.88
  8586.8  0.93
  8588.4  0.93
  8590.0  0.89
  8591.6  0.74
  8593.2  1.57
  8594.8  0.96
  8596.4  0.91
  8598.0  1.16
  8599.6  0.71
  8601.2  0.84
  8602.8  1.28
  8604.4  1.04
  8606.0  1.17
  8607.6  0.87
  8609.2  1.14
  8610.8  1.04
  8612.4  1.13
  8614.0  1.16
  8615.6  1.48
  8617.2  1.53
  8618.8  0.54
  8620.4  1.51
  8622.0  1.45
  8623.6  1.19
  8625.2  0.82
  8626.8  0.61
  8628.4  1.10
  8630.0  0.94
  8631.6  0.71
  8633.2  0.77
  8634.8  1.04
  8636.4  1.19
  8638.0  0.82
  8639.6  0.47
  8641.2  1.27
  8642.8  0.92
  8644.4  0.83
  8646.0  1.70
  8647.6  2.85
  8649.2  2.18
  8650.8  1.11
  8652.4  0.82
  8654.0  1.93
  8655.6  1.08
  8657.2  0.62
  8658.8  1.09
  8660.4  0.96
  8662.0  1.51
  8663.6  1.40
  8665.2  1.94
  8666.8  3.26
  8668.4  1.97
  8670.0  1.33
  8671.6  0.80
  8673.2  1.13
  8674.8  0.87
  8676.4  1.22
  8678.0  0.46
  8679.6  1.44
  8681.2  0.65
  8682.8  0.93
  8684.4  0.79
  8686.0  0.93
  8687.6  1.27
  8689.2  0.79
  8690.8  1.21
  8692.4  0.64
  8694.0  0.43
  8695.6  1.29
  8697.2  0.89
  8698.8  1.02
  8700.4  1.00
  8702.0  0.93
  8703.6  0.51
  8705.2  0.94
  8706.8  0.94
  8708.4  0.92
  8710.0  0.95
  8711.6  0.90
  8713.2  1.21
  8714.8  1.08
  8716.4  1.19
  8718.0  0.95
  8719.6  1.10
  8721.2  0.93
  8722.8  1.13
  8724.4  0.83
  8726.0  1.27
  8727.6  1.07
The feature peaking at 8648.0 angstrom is [S II] 6716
